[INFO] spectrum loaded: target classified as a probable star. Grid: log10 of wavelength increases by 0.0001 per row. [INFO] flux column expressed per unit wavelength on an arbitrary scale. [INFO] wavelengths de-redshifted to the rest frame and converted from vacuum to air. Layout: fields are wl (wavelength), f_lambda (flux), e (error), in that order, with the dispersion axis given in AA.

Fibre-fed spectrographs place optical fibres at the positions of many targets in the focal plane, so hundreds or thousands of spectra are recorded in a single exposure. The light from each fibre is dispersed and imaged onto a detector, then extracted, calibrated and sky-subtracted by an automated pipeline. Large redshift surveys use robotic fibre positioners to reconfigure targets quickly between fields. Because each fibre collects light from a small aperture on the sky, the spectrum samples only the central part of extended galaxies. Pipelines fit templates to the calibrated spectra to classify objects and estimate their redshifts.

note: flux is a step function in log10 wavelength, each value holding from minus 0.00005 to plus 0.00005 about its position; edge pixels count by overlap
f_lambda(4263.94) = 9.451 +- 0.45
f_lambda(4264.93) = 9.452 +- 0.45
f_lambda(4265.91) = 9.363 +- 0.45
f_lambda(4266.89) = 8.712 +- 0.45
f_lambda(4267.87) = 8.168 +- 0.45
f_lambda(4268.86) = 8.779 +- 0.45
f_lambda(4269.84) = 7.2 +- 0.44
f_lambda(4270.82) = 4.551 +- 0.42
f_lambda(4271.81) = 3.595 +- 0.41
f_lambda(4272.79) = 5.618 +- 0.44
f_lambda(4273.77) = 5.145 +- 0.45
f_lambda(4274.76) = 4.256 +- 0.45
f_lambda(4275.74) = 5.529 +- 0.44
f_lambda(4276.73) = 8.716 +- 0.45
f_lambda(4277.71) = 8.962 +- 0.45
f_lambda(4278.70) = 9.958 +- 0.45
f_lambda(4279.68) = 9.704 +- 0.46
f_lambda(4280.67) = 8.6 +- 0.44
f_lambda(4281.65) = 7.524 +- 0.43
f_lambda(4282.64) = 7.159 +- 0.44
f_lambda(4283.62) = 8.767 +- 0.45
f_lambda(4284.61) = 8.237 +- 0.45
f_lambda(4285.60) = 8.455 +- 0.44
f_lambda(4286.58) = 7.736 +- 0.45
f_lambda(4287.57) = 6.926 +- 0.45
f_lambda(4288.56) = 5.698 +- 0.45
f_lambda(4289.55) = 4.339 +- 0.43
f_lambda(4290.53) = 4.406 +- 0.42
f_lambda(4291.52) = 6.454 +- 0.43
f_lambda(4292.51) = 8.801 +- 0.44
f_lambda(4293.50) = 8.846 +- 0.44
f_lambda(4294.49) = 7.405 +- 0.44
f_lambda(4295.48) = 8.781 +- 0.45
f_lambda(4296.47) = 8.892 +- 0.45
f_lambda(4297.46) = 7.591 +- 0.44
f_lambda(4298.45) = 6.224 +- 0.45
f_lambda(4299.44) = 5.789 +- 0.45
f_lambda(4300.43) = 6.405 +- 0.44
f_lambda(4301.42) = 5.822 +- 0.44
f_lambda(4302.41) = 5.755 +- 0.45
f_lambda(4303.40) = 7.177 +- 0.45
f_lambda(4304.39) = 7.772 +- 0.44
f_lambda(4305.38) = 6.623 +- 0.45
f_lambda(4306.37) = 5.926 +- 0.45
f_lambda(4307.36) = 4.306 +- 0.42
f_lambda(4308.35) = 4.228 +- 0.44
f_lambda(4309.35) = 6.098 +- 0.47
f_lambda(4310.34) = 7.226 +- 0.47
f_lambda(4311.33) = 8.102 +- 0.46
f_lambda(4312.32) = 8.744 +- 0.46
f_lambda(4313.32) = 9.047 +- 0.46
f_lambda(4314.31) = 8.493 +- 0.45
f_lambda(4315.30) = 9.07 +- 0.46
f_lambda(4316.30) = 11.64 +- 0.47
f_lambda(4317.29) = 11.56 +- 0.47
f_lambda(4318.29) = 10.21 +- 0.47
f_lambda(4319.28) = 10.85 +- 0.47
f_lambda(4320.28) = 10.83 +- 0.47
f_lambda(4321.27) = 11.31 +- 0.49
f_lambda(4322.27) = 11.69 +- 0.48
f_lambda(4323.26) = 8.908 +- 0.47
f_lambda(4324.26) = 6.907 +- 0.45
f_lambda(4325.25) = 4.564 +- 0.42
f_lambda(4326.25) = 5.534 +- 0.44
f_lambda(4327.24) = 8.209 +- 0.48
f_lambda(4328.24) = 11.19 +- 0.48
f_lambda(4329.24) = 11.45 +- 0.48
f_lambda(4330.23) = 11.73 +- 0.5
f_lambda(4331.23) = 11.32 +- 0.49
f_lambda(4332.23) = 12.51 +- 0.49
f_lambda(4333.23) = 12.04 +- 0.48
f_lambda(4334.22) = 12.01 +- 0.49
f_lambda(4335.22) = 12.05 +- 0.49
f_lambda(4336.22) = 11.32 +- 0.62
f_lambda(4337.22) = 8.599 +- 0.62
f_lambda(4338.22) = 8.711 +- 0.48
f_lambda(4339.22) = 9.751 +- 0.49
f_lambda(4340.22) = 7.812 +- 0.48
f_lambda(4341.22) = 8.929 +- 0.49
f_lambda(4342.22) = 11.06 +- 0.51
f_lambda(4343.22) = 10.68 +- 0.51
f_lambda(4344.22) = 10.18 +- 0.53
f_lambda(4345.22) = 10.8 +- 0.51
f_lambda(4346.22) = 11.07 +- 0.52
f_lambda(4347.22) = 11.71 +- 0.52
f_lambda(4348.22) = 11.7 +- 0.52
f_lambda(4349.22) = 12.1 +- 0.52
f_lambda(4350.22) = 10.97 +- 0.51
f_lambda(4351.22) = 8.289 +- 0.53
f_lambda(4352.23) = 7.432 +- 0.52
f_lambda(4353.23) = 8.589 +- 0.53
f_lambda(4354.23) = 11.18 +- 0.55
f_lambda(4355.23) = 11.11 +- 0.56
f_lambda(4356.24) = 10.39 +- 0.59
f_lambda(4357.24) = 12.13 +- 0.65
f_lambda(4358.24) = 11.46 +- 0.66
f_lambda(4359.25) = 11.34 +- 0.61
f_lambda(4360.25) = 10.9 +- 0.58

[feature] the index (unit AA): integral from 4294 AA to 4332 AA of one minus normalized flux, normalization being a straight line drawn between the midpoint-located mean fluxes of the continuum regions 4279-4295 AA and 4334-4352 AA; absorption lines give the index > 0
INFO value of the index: 2.5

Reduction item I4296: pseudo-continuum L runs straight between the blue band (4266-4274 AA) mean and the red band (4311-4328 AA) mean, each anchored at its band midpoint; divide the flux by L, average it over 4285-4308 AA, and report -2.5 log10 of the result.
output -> 0.178 mag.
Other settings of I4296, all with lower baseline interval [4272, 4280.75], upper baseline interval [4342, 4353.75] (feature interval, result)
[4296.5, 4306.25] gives 0.239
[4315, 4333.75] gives -0.086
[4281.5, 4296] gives 0.065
